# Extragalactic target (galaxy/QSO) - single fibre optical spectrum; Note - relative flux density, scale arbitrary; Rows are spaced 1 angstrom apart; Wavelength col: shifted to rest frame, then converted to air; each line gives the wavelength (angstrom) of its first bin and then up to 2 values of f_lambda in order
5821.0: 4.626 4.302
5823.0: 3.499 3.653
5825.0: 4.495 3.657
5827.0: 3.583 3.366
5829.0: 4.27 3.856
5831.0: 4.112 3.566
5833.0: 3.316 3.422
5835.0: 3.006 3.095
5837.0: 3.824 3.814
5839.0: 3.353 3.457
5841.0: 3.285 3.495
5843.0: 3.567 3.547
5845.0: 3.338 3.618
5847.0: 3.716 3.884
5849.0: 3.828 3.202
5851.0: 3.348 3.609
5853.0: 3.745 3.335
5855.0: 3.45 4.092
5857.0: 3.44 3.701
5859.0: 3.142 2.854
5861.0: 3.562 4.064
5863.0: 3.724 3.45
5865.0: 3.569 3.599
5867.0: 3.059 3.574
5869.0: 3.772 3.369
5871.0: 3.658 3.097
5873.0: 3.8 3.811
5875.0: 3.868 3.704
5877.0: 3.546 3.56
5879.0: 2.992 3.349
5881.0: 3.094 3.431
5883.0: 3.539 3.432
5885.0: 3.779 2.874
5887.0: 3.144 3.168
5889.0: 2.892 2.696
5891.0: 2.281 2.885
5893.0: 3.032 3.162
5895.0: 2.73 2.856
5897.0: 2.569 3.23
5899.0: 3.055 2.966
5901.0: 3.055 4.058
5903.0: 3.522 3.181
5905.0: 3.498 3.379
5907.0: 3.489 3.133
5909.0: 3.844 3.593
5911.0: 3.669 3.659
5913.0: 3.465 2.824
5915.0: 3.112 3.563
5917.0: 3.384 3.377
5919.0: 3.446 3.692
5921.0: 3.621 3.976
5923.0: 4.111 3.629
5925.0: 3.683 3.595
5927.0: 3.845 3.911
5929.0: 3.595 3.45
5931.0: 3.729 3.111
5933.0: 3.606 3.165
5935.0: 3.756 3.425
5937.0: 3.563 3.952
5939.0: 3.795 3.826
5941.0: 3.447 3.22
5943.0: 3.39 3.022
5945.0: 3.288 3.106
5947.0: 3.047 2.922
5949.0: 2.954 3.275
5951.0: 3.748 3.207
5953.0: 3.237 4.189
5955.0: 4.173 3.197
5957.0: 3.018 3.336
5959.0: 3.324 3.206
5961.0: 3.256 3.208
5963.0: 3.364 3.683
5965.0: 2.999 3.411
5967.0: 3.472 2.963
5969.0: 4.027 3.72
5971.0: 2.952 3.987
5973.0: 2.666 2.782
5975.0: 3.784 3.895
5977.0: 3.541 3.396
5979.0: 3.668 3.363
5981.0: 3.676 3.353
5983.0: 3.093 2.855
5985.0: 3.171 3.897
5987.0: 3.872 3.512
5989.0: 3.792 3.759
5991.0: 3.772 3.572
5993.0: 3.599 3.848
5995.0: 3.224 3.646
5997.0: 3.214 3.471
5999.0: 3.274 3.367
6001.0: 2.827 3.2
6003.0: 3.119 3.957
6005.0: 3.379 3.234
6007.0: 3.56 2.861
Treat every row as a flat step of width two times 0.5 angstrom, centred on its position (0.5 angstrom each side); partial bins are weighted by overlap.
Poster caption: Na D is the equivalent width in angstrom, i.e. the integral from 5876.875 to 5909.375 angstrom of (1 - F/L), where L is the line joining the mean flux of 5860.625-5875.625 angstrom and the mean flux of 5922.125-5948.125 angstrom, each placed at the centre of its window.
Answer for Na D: 3.5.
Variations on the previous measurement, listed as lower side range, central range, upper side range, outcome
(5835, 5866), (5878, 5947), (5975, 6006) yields 2.8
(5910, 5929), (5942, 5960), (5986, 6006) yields 1.2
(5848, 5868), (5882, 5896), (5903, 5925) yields 1.8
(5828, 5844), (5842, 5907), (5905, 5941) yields 3.3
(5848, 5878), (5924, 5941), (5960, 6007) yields -0.7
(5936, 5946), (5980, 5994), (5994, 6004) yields -0.8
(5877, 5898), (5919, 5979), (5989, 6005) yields -3.1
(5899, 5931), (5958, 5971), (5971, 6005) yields 0.4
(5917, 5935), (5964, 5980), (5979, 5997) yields 0.6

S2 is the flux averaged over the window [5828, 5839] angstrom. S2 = 3.6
